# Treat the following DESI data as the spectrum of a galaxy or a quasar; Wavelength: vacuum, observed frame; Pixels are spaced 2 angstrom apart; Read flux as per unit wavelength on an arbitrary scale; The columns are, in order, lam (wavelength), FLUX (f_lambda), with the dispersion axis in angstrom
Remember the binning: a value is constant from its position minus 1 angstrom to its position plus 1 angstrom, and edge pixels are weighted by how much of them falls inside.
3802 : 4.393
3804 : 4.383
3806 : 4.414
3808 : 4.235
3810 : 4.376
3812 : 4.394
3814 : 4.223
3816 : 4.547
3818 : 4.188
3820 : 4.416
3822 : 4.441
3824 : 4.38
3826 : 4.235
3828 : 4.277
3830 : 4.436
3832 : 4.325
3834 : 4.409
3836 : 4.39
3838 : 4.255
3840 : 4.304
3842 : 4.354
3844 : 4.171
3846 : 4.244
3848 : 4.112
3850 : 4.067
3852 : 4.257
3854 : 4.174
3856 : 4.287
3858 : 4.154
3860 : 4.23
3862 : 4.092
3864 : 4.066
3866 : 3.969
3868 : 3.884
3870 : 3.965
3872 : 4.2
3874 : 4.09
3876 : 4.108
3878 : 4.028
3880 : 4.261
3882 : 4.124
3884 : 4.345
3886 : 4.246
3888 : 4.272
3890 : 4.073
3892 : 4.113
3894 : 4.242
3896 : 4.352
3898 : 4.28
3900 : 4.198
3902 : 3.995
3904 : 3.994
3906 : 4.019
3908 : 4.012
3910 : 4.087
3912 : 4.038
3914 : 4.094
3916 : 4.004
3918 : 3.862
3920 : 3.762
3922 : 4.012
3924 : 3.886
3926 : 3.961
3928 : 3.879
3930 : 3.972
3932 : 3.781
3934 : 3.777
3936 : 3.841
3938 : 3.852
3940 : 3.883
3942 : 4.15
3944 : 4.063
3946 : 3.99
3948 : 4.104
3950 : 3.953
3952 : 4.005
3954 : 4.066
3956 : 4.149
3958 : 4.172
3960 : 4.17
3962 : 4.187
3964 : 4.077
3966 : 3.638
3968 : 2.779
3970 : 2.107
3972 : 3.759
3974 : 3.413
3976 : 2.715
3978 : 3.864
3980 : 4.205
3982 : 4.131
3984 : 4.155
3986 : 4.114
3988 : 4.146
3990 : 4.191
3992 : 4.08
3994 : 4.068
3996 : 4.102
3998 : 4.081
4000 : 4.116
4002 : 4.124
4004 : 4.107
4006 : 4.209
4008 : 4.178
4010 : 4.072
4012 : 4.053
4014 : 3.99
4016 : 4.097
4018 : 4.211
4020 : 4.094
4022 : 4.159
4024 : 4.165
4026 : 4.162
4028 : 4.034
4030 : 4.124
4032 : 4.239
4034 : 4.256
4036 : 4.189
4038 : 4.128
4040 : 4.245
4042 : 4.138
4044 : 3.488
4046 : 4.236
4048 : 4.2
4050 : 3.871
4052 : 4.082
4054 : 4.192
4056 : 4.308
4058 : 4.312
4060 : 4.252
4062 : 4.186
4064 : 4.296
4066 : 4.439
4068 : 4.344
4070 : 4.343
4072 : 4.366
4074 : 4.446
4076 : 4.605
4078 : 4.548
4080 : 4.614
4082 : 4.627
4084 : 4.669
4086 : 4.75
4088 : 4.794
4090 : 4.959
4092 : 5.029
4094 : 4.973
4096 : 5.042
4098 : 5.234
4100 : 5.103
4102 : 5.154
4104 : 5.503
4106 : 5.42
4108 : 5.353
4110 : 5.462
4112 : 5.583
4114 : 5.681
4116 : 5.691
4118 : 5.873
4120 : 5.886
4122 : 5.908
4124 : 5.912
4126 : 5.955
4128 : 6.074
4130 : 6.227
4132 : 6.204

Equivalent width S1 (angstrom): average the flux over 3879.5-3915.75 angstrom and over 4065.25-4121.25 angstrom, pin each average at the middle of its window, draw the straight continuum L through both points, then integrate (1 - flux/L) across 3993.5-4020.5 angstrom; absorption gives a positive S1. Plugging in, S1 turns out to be 3.1 angstrom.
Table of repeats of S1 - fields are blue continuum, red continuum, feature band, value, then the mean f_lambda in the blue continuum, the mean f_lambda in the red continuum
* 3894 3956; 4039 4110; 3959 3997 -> 3.9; 4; 4.59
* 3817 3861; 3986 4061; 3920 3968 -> 2.7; 4.28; 4.13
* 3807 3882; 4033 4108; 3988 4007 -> 1.3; 4.23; 4.53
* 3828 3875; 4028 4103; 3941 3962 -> 1.1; 4.19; 4.45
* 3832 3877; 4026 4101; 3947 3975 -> 3.5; 4.18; 4.42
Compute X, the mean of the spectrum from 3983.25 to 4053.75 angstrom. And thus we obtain 4.11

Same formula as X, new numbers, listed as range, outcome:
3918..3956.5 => 3.95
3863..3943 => 4.04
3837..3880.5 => 4.15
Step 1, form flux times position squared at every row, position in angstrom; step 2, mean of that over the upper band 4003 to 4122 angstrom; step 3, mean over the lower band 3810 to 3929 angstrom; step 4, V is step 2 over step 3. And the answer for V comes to 1.2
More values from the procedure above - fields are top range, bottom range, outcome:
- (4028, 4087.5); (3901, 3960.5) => 1.15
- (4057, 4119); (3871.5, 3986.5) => 1.34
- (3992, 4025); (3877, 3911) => 1.05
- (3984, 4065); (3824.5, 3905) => 1.07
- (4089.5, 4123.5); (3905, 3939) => 1.51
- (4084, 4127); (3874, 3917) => 1.44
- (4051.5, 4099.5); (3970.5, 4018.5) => 1.19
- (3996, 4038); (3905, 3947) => 1.10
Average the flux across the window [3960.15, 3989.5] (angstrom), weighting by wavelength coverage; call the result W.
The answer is 3.69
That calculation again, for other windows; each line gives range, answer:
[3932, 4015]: 3.92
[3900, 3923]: 4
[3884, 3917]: 4.13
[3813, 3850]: 4.31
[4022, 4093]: 4.33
